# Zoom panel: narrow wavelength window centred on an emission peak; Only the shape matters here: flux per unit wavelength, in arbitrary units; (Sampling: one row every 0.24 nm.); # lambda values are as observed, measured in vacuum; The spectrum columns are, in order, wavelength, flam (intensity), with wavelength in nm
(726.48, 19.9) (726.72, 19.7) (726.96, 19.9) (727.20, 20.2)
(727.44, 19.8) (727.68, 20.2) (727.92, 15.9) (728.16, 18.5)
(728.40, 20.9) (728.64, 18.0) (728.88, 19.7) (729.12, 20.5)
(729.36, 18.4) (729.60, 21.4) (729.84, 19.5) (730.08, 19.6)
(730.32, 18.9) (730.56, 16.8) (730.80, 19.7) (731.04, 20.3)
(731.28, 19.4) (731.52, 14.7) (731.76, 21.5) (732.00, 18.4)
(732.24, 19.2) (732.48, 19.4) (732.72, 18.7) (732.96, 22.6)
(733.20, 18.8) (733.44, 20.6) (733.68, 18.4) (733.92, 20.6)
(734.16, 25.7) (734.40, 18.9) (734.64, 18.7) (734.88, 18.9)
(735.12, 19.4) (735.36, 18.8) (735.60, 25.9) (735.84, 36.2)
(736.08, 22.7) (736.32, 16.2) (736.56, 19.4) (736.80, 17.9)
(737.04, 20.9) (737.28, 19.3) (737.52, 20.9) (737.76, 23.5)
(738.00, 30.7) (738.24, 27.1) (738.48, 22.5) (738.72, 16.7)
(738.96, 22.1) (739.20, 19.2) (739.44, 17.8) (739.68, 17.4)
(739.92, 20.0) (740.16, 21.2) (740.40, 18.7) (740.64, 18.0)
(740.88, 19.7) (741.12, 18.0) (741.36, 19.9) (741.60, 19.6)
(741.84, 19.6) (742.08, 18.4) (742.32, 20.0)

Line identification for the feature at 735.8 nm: Halpha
